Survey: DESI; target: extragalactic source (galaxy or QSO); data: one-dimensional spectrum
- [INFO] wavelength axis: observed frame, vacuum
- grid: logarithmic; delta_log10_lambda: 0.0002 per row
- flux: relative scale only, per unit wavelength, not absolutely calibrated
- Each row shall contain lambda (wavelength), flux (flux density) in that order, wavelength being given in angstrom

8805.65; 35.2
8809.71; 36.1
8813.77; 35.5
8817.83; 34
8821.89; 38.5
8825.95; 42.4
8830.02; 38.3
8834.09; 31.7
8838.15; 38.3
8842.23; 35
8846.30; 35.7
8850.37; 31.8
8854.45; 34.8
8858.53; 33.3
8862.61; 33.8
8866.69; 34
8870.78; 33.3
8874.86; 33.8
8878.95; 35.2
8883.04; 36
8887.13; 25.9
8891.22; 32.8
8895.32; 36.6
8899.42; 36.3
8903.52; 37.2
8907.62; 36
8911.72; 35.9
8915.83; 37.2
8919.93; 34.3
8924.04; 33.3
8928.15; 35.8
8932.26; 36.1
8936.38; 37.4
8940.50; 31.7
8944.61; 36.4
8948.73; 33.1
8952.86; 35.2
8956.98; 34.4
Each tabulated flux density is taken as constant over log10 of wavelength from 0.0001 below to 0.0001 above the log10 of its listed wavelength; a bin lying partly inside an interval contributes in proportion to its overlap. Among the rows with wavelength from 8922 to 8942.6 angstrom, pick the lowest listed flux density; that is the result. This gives 31.7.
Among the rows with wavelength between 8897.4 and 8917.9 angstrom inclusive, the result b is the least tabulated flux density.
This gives 35.9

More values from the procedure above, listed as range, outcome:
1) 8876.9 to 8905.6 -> 25.9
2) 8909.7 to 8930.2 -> 33.3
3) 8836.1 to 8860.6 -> 31.8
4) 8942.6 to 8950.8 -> 33.1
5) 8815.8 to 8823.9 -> 34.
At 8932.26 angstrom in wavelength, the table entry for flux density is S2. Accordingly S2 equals 36.1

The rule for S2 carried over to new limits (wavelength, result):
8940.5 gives 31.7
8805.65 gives 35.2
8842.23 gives 35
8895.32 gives 36.6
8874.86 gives 33.8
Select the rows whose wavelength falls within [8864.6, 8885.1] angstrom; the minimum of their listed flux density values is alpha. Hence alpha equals 33.3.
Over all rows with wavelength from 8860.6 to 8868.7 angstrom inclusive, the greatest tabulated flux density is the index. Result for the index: 34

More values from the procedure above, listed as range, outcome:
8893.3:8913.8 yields 37.2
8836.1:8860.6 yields 38.3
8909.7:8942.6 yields 37.4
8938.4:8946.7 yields 36.4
